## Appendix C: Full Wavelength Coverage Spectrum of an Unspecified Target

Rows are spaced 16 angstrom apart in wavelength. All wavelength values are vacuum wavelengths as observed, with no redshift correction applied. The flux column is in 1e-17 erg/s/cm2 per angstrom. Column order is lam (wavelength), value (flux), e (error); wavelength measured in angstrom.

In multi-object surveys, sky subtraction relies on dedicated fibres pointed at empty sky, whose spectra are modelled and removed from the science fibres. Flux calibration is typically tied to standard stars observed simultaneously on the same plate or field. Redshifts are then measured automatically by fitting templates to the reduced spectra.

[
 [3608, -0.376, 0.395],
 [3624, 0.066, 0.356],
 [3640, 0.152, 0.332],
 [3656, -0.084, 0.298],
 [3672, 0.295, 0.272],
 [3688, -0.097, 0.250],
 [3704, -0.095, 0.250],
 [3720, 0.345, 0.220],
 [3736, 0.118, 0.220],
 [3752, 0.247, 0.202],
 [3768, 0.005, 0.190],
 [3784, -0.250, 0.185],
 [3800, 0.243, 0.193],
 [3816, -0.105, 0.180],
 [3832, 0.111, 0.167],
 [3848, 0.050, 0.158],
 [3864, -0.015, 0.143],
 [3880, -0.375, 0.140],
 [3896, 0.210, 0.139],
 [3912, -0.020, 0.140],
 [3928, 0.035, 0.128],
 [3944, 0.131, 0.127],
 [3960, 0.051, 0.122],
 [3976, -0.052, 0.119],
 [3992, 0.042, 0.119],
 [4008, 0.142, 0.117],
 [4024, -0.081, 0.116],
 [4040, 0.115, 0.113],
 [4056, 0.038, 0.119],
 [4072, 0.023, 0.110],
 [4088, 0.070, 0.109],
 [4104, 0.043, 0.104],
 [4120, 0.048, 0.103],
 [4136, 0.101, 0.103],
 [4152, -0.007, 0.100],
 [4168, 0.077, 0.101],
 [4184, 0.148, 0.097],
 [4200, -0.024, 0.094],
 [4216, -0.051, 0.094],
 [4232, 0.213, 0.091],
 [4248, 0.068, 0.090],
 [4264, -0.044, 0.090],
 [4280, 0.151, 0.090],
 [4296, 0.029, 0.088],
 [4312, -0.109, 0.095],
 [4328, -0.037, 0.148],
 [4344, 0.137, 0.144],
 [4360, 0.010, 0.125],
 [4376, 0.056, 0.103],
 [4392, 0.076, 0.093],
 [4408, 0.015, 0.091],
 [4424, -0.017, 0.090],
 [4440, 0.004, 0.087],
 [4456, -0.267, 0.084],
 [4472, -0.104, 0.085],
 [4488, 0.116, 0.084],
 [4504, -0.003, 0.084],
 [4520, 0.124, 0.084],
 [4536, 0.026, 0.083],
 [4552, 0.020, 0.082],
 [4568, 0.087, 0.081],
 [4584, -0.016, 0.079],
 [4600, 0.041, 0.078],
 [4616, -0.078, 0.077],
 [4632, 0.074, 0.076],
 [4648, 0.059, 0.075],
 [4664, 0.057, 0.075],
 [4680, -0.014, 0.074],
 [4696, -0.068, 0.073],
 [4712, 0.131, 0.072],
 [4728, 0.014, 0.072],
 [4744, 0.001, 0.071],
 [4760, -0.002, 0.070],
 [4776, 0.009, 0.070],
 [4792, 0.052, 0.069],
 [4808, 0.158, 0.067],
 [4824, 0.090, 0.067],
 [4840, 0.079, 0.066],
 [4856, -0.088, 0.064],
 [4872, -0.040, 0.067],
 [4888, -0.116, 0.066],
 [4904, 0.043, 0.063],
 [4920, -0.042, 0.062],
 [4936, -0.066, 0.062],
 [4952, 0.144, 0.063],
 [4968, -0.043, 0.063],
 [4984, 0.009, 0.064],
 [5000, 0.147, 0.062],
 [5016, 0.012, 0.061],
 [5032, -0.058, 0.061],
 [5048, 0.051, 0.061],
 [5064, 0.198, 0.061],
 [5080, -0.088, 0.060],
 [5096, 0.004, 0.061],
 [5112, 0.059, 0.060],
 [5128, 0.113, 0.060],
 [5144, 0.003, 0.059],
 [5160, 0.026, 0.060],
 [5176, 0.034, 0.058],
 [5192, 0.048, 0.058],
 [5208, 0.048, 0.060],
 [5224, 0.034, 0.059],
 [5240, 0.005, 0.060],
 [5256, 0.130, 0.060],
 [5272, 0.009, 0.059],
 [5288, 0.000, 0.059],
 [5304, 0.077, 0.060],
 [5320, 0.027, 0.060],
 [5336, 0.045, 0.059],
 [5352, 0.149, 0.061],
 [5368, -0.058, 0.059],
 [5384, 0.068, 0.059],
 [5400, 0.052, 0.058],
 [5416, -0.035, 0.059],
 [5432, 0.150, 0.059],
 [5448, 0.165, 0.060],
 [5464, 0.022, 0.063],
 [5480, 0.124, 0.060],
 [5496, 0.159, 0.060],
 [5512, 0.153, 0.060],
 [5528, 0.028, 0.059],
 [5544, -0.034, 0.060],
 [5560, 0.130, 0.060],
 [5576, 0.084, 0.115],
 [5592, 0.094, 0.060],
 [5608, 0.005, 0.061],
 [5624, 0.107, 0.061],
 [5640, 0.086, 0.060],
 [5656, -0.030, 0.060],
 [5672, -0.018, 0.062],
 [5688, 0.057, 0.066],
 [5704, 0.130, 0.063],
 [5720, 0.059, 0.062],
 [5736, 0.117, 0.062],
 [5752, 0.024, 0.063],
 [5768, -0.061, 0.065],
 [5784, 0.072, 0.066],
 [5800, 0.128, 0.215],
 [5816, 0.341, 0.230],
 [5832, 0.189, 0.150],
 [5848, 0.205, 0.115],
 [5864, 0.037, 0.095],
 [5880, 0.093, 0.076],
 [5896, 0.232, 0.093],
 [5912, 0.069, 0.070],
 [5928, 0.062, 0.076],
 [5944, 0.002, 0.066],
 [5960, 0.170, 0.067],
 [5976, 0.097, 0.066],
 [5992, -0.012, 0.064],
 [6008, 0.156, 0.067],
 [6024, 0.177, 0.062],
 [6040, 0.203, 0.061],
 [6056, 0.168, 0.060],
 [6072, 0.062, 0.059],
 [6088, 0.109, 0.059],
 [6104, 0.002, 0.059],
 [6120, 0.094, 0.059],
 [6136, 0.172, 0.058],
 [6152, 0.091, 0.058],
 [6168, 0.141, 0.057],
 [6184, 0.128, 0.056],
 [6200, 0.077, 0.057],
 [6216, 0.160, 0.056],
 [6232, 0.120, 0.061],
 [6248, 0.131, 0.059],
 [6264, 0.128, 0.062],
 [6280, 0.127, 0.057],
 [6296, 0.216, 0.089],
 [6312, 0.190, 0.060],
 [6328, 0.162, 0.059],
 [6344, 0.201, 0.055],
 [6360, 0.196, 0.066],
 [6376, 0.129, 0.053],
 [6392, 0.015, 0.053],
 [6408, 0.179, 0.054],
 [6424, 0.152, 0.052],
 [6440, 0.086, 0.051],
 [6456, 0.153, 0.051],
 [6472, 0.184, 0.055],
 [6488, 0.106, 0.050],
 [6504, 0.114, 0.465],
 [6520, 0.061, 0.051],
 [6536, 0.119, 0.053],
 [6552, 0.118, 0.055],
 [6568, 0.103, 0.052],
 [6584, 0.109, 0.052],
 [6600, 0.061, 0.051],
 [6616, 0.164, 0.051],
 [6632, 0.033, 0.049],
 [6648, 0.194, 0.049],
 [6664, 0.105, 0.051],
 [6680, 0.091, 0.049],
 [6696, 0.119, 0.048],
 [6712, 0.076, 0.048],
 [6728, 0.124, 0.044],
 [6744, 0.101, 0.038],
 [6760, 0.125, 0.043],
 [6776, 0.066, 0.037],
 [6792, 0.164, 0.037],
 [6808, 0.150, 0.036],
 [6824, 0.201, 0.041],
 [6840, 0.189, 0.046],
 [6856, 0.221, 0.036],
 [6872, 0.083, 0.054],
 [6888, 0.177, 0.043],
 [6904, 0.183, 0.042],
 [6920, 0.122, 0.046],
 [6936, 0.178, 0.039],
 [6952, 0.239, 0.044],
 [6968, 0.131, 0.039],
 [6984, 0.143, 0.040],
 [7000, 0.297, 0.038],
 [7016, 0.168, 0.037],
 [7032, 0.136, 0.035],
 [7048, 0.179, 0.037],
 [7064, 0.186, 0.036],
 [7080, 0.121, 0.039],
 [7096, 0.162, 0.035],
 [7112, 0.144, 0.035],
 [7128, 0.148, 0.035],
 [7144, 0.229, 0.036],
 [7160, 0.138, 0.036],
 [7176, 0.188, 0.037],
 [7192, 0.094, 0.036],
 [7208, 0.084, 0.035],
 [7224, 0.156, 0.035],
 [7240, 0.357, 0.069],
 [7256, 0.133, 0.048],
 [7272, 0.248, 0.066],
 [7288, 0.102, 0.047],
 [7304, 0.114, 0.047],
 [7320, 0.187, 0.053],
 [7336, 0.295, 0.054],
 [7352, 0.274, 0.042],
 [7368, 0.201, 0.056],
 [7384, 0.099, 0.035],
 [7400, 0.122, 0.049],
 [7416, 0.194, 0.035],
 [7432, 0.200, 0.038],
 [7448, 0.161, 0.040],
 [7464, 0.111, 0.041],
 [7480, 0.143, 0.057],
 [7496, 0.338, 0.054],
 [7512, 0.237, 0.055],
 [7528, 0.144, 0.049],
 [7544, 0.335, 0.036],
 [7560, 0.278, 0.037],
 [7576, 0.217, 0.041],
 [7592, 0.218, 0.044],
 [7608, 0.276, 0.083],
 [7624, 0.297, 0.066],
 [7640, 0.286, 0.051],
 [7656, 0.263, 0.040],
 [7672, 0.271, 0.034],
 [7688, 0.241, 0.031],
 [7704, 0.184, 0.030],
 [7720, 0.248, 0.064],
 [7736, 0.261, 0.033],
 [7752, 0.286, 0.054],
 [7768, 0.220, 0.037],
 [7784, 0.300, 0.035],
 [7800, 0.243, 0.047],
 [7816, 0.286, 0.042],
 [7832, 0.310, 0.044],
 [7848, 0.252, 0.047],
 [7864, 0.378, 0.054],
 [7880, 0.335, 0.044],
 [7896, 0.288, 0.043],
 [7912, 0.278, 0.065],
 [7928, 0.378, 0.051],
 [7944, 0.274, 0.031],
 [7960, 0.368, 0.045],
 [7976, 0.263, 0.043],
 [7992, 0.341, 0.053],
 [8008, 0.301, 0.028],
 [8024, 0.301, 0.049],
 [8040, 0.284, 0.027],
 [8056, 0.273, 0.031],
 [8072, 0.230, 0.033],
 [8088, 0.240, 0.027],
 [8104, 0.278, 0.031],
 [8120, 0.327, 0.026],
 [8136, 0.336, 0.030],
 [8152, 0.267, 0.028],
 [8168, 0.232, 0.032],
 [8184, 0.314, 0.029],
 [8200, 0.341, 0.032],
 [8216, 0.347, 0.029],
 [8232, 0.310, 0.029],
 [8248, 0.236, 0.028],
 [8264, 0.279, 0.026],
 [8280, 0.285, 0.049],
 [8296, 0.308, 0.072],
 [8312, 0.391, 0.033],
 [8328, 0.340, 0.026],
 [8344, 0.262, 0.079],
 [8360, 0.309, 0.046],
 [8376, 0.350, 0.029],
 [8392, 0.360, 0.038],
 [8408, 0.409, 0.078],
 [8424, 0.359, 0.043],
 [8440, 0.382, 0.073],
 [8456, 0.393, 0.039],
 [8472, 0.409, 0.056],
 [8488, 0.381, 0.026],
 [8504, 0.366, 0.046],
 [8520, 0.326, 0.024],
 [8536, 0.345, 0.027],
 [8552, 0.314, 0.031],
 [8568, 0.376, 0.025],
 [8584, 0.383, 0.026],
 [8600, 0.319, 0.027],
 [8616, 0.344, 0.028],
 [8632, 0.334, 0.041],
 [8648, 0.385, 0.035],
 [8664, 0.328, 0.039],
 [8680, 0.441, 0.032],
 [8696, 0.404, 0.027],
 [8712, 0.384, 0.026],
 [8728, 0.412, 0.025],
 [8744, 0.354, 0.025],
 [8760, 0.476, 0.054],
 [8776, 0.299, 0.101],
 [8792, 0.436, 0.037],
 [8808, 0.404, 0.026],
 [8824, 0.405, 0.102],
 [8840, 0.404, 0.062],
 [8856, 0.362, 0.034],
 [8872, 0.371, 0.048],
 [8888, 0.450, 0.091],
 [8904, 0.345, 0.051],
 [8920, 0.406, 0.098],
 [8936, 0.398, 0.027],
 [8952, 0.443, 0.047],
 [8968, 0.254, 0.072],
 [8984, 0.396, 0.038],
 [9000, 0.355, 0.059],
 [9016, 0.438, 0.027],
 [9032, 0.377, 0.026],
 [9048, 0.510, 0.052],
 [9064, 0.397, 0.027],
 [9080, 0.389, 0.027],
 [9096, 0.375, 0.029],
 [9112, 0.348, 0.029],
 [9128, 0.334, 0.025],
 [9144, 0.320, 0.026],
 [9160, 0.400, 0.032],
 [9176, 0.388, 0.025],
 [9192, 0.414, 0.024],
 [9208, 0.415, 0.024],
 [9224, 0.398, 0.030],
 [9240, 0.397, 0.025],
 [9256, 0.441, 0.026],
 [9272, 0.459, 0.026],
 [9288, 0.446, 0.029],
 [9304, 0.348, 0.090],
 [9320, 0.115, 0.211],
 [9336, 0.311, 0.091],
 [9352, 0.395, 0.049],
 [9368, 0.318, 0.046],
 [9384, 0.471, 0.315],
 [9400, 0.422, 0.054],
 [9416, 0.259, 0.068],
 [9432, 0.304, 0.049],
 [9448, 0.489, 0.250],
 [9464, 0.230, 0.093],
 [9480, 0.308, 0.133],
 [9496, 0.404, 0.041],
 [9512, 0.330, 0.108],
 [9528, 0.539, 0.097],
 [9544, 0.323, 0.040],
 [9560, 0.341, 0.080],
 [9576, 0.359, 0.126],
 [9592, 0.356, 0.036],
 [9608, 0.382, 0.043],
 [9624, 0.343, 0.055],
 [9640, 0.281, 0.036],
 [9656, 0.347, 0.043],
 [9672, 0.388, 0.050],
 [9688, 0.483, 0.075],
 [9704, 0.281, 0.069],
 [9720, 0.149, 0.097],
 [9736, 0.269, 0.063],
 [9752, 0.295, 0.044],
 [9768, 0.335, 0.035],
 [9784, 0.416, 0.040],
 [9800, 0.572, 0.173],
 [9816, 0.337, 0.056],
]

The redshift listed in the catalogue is 0.879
